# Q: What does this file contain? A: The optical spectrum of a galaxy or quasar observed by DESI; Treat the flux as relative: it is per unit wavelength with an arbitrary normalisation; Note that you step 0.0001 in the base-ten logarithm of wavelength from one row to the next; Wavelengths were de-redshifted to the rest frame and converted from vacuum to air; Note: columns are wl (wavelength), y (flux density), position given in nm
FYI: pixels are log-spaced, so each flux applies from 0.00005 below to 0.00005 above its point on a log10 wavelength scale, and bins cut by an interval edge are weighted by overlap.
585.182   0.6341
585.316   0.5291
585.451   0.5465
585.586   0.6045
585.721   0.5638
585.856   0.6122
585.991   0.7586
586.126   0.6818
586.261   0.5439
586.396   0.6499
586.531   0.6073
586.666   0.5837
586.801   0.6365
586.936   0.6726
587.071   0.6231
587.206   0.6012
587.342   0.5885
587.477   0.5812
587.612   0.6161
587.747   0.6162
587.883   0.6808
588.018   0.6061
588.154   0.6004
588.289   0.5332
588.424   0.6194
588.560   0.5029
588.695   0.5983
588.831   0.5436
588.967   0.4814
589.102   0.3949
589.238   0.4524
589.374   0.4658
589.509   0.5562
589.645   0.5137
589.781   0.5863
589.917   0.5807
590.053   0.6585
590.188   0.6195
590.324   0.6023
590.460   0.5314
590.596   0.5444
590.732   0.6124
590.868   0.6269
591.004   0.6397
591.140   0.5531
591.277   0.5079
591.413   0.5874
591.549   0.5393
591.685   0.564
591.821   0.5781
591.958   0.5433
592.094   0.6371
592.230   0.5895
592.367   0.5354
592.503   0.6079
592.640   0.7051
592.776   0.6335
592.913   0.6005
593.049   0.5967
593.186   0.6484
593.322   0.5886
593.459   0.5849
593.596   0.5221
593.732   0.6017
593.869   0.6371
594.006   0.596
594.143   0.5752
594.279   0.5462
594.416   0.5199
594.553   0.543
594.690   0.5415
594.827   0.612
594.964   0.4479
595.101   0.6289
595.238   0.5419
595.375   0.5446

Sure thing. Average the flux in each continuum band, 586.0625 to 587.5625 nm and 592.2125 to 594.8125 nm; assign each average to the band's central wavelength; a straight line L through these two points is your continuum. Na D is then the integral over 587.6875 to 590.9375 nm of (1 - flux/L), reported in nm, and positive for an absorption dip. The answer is 0.224 nm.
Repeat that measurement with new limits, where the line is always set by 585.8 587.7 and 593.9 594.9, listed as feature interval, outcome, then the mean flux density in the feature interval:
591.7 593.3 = -0.07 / 0.605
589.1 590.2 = 0.11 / 0.541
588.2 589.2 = 0.14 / 0.524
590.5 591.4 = 0.02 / 0.579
